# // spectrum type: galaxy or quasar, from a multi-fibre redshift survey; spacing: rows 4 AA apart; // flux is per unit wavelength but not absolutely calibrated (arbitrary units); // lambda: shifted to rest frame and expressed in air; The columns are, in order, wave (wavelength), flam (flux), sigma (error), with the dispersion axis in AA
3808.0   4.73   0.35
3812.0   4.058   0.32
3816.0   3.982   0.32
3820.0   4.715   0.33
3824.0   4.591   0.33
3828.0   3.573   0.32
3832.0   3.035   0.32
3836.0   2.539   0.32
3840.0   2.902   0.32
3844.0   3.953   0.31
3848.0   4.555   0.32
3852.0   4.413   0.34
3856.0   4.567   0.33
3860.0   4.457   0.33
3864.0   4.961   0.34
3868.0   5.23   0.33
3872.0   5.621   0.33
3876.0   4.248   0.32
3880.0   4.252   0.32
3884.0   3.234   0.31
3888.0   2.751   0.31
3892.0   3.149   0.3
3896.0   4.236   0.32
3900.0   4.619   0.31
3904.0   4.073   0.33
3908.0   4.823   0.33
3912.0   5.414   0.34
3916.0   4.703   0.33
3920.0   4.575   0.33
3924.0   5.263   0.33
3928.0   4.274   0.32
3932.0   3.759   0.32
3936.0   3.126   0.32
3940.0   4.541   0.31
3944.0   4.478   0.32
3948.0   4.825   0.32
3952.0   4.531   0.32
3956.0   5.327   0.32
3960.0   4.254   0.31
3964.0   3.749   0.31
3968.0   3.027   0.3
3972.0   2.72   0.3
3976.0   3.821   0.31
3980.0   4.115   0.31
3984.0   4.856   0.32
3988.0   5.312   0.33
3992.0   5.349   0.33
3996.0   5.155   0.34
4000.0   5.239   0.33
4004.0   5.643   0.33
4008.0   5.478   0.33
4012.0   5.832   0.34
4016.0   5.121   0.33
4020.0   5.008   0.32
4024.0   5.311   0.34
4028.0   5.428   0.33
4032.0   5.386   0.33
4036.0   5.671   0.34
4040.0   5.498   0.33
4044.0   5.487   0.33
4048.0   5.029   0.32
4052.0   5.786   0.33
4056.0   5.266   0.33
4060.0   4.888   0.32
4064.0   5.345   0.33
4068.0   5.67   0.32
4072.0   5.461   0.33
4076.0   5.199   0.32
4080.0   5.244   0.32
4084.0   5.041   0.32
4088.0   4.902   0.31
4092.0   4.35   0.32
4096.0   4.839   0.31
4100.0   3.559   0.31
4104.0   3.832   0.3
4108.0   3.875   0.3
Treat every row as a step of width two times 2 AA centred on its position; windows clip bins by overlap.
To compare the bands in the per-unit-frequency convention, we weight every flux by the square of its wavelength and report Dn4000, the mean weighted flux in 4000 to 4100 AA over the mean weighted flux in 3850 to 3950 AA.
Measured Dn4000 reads 1.29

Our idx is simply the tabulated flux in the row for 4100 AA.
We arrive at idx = 3.559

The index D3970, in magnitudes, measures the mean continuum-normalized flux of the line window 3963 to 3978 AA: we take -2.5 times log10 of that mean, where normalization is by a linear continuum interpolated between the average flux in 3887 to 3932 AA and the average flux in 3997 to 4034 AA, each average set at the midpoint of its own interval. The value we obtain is 0.44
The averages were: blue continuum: 4.36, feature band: 3.3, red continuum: 5.38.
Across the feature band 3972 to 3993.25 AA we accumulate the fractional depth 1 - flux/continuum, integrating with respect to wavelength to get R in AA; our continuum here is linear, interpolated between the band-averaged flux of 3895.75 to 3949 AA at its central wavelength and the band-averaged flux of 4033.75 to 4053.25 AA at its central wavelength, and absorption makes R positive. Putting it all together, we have 2.2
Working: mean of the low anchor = 4.48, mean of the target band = 4.48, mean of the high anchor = 5.48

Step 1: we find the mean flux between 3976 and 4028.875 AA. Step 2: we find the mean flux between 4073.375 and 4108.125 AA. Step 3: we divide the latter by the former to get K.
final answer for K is 0.89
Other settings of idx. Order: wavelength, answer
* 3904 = 4.073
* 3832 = 3.035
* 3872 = 5.621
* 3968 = 3.027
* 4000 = 5.239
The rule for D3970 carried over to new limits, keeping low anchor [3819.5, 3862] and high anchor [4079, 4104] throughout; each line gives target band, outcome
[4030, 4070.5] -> -0.21 mag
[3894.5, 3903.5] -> -0.08 mag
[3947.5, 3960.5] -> -0.14 mag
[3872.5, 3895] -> 0.09 mag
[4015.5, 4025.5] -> -0.17 mag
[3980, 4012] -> -0.21 mag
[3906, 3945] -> -0.09 mag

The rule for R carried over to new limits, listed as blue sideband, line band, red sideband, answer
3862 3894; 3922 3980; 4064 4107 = 3.7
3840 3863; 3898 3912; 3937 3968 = -1.0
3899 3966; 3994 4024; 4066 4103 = -4.2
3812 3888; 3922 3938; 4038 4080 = 1.7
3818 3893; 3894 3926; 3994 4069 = -1.8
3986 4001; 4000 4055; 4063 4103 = -3.1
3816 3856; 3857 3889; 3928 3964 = -3.2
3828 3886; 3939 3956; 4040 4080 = 0.0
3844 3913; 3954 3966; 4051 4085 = 0.8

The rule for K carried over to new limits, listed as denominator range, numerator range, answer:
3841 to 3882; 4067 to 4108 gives 1.03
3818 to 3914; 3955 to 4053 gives 1.18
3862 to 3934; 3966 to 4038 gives 1.12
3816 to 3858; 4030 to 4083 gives 1.38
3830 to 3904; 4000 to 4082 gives 1.33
